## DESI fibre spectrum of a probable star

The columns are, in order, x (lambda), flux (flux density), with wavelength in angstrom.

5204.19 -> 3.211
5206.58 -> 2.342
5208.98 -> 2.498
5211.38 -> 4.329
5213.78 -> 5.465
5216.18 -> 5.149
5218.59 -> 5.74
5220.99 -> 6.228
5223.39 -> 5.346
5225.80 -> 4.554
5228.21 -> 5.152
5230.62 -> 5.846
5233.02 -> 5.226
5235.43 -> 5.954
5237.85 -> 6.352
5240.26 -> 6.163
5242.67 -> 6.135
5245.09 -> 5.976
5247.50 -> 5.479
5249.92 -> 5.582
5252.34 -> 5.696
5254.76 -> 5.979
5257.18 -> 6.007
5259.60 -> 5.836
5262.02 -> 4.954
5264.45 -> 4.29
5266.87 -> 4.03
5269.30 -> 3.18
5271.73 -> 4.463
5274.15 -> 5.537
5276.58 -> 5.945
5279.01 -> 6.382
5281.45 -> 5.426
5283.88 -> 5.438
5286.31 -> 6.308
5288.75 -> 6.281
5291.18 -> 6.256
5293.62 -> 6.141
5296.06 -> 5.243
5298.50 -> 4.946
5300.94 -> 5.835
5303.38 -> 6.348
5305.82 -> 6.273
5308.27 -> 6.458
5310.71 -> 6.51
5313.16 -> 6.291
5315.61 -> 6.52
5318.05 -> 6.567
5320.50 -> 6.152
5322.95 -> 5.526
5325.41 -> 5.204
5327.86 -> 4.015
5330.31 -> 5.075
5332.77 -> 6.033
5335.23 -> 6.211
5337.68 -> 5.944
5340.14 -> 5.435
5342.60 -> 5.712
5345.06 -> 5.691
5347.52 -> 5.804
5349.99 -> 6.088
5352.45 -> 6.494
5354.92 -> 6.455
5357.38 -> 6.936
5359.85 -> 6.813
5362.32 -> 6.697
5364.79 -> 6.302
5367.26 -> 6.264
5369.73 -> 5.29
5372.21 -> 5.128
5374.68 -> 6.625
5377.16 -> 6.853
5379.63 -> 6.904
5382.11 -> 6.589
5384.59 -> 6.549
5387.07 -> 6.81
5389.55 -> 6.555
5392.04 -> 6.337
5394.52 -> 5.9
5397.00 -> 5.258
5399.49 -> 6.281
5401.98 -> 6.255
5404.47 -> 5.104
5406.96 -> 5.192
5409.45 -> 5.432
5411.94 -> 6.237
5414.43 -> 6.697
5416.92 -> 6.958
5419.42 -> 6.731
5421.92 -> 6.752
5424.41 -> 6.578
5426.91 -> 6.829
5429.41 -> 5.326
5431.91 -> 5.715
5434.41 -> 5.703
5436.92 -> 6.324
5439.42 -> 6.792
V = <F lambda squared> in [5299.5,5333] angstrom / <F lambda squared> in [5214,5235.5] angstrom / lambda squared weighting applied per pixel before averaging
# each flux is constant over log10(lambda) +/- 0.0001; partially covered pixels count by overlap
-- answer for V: 1.12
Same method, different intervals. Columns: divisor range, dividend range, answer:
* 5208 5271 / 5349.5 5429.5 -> 1.26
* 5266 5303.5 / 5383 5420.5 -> 1.17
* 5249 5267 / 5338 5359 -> 1.17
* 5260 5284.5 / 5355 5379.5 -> 1.32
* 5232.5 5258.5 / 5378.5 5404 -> 1.13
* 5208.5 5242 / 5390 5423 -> 1.22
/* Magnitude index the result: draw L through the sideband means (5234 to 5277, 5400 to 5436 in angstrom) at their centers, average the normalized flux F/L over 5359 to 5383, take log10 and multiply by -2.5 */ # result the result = -0.08 mag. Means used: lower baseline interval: 5.41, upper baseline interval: 6.11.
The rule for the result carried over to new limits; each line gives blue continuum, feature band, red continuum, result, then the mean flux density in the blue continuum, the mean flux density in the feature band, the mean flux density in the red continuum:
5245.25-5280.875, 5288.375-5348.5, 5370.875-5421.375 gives -0.04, 5.26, 5.85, 6.22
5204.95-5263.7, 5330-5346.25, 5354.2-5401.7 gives 0.05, 5.31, 5.77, 6.34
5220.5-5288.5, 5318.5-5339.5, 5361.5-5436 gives 0.06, 5.48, 5.56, 6.19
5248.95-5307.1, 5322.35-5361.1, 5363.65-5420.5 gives 0.01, 5.52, 5.85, 6.18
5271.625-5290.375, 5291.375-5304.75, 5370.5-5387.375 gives 0.03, 5.81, 5.75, 6.44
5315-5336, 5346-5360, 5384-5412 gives -0.11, 5.66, 6.39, 5.97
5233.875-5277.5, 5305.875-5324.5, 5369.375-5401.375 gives -0.08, 5.41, 6.27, 6.26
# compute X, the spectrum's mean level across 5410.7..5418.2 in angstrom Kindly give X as 6.63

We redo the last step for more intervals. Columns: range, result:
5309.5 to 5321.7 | 6.41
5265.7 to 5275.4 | 4.31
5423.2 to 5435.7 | 6.03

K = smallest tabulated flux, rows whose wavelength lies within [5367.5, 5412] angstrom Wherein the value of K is 5.104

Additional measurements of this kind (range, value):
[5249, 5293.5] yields 3.18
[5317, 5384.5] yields 4.015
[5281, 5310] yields 4.946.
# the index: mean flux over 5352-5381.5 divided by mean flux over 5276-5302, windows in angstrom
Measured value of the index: 1.10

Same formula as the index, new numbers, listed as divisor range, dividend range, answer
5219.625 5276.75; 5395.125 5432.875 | 1.13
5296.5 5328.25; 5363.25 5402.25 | 1.05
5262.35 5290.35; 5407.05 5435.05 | 1.20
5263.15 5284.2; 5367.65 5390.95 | 1.29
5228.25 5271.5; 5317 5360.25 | 1.08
